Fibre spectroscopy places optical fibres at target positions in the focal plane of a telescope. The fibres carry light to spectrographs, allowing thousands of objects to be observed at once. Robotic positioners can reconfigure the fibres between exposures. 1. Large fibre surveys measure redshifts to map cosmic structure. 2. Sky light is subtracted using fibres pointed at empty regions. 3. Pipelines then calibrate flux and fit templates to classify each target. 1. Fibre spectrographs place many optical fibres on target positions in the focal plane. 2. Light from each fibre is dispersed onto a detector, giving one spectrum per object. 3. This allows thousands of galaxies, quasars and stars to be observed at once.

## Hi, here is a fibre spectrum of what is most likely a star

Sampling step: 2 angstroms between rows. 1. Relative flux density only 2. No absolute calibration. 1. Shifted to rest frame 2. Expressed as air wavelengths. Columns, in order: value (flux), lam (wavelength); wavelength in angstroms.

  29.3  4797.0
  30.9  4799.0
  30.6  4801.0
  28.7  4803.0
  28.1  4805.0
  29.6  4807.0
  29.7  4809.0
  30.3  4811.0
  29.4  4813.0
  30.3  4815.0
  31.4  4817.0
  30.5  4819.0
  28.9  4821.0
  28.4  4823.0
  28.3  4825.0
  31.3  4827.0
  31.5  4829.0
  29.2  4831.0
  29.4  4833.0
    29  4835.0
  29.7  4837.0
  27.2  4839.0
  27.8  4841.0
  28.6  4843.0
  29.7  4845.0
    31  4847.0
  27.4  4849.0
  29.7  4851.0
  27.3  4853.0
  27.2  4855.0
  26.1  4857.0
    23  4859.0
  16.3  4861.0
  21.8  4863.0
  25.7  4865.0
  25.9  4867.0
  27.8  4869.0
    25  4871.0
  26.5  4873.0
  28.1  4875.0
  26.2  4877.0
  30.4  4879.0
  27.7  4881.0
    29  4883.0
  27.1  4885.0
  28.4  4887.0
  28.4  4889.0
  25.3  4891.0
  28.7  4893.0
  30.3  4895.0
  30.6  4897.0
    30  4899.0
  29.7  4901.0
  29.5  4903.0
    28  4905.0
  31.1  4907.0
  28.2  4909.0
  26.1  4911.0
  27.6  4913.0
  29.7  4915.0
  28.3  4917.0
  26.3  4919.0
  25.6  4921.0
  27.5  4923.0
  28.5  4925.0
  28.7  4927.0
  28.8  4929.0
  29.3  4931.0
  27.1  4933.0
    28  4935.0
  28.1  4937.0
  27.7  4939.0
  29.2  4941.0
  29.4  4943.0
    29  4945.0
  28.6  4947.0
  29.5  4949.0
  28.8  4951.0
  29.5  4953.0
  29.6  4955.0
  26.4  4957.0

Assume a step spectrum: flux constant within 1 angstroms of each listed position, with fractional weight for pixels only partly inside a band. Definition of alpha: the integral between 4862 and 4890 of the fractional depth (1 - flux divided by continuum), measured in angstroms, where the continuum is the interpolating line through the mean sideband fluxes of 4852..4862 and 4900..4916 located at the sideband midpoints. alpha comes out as -1.3 angstroms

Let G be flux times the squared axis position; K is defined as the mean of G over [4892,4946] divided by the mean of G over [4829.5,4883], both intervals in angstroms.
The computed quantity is 1.08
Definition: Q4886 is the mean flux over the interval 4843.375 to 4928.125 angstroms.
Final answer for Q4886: 27.5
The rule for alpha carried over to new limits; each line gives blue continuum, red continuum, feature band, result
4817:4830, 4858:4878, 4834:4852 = -0.85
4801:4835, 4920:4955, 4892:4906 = -0.33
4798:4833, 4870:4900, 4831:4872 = 2.99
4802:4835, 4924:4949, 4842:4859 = 0.76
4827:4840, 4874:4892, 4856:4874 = 2.66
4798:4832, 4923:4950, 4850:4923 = 4.47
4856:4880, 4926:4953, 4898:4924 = -0.95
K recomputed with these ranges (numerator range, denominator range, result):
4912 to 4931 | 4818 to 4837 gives 0.98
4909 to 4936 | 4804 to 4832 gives 0.98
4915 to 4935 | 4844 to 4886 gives 1.07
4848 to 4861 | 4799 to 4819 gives 0.89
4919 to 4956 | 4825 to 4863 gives 1.07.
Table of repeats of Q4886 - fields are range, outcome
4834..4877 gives 26.7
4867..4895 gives 27.6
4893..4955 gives 28.6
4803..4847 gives 29.5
